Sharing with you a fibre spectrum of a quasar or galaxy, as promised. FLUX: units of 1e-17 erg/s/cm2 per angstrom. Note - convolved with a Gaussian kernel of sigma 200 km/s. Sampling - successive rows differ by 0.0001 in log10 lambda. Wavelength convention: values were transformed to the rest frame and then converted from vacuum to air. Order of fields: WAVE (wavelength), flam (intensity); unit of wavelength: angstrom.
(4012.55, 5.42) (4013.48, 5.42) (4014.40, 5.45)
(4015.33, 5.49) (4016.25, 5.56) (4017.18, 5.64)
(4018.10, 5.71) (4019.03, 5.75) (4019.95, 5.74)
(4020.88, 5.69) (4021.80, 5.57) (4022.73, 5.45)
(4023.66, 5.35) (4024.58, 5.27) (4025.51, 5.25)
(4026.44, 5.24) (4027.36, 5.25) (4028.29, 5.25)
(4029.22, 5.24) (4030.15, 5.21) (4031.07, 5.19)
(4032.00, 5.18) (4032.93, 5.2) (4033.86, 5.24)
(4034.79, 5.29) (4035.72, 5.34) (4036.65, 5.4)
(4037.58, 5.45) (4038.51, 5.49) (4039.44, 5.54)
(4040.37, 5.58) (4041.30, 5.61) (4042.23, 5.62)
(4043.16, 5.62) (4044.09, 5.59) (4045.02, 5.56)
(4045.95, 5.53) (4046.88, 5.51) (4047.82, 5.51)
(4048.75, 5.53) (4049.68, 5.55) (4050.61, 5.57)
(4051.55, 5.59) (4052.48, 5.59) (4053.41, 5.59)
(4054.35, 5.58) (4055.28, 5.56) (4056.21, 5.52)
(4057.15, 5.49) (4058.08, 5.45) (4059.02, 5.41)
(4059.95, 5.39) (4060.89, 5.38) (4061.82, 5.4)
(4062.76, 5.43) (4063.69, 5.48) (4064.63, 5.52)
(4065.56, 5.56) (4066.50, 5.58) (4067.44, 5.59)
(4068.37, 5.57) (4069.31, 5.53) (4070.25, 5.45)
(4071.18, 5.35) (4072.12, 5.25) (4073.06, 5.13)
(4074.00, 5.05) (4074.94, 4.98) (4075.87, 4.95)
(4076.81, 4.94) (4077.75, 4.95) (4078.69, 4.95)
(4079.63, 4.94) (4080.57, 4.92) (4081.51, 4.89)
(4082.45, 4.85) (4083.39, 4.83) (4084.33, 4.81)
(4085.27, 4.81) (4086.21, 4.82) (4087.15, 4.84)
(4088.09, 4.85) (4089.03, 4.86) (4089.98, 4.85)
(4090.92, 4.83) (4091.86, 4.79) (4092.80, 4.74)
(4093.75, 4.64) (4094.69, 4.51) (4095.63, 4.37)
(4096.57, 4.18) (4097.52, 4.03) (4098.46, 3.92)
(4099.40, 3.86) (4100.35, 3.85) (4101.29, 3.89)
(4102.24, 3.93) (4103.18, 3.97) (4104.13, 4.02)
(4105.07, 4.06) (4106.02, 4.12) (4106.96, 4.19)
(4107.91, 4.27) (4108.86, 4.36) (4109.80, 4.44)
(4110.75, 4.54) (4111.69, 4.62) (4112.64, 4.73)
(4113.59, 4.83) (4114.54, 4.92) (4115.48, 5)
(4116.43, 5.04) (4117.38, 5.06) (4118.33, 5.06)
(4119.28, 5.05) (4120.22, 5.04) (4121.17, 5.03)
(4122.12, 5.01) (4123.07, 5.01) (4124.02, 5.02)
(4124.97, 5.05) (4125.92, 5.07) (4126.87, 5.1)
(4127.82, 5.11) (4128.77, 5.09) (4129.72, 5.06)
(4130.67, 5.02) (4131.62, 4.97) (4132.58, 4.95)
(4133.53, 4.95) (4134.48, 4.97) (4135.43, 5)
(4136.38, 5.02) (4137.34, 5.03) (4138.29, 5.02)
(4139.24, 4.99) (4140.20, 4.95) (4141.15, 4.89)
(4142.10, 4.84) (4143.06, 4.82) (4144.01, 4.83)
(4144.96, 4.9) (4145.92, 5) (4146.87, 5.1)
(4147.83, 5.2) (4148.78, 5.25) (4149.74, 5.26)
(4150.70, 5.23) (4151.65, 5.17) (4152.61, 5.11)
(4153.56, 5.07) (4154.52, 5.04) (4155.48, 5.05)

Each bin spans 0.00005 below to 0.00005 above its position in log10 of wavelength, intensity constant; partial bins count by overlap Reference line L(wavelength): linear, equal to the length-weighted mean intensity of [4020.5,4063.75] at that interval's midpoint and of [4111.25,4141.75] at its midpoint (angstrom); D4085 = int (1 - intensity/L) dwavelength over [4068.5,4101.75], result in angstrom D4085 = 2.88 angstrom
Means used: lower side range 5.44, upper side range 4.99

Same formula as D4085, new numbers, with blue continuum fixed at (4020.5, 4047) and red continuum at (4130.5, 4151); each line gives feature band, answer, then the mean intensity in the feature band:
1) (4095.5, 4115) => 3.4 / 4.24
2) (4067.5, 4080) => 0.2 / 5.17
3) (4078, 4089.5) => 0.8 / 4.87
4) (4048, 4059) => -0.4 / 5.54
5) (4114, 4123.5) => 0.1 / 5.02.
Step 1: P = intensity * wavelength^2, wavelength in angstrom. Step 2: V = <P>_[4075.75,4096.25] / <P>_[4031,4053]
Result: 0.9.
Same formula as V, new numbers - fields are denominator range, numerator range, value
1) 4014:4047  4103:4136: 0.92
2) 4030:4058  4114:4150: 0.96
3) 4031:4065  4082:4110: 0.83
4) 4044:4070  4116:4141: 0.94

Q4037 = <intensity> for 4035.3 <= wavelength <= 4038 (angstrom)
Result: 5.39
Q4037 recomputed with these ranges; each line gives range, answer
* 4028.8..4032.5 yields 5.21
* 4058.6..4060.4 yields 5.41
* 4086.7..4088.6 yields 4.85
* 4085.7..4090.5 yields 4.84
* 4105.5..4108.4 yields 4.18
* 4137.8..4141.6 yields 4.97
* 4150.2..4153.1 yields 5.18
